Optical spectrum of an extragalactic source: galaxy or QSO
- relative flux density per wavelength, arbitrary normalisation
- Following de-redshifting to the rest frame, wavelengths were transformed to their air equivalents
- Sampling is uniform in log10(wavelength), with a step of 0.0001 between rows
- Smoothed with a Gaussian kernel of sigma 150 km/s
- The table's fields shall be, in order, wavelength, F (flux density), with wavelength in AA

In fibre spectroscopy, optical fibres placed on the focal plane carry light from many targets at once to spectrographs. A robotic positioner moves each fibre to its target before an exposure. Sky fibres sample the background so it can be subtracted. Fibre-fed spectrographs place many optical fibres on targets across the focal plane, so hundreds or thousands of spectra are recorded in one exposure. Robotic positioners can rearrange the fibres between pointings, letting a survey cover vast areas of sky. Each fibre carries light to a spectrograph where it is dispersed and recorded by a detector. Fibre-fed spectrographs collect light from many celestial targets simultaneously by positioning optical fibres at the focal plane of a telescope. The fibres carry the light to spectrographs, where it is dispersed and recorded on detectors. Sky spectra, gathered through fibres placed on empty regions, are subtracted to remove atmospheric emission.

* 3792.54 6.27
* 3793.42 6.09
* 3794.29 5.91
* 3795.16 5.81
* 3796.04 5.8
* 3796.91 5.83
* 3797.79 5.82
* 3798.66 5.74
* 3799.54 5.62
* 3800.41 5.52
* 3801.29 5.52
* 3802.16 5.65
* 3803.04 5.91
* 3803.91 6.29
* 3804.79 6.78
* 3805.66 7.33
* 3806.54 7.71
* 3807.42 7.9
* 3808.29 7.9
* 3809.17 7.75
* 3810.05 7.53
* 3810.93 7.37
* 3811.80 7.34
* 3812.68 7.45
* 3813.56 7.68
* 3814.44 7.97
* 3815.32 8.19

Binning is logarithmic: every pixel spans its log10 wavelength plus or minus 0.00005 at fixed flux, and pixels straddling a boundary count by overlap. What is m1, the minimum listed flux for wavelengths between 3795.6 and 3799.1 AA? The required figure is 5.74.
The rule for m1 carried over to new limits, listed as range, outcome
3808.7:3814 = 7.34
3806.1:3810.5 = 7.53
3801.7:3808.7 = 5.65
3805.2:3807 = 7.33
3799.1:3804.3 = 5.52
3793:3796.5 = 5.8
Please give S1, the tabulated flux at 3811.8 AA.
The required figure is 7.34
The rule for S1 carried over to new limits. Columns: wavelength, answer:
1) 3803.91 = 6.29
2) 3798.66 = 5.74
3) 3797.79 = 5.82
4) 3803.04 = 5.91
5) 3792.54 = 6.27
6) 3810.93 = 7.37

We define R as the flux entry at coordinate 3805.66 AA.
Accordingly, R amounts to 7.33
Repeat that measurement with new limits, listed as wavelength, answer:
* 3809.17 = 7.75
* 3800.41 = 5.52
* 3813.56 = 7.68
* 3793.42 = 6.09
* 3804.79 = 6.78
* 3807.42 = 7.9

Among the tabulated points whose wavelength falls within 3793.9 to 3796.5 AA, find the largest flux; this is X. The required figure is 5.91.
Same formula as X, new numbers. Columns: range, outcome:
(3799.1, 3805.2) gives 6.78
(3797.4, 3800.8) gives 5.82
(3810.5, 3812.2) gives 7.37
